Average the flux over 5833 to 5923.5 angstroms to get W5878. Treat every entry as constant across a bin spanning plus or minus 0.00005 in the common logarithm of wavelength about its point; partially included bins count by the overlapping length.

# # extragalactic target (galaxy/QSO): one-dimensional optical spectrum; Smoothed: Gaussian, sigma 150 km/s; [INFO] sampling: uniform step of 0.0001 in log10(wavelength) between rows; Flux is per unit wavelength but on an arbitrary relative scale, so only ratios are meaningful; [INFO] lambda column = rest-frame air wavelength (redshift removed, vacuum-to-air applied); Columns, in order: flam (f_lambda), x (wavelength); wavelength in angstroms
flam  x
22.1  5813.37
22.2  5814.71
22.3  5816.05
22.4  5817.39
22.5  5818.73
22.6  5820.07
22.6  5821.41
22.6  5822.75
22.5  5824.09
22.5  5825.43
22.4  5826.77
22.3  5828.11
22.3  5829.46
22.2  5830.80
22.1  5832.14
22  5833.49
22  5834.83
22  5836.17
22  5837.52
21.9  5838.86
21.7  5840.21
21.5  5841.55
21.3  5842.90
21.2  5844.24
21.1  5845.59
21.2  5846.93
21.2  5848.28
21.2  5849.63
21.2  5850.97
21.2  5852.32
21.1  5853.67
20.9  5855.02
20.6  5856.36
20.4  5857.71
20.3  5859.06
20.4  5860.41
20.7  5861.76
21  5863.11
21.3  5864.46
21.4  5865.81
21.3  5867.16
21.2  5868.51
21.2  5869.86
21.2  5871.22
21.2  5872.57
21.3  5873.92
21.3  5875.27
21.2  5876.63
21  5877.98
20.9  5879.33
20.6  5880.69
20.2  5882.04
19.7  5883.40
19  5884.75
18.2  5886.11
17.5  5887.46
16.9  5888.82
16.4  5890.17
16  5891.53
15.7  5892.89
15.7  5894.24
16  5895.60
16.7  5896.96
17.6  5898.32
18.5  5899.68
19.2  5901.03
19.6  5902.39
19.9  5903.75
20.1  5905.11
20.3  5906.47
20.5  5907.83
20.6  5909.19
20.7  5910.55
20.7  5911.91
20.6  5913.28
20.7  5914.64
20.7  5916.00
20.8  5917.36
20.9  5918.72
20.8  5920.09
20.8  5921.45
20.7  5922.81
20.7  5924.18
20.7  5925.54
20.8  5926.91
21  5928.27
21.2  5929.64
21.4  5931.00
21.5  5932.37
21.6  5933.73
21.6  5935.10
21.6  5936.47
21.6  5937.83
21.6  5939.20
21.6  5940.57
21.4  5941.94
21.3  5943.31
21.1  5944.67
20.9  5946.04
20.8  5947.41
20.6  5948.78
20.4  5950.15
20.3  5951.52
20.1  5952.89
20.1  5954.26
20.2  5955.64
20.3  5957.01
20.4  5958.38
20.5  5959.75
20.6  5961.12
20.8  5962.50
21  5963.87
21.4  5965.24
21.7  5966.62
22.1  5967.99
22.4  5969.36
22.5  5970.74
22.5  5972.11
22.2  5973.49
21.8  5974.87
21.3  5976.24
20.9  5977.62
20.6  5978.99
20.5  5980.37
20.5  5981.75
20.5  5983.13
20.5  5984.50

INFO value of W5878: 20.2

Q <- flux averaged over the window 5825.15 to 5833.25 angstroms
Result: 22.3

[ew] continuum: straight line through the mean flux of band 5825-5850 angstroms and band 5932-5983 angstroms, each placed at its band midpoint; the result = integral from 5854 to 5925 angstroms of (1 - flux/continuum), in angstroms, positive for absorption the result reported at 5.47 angstroms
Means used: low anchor 21.8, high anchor 21.1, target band 19.9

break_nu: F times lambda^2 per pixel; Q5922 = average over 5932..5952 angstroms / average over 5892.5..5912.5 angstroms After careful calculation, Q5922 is 1.1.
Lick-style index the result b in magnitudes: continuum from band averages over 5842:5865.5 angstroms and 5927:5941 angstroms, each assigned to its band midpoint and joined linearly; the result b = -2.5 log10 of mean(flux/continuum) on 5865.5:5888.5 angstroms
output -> 0.04 mag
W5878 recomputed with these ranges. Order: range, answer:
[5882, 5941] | 19.7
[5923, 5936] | 21.1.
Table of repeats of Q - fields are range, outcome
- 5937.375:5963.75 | 20.8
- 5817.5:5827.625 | 22.5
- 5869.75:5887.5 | 20.4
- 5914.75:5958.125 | 20.9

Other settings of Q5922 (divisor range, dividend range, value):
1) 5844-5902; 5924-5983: 1.10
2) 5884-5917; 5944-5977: 1.15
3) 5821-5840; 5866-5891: 0.92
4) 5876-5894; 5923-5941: 1.16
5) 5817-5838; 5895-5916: 0.90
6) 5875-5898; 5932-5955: 1.17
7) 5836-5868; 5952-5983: 1.04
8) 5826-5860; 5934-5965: 1.01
